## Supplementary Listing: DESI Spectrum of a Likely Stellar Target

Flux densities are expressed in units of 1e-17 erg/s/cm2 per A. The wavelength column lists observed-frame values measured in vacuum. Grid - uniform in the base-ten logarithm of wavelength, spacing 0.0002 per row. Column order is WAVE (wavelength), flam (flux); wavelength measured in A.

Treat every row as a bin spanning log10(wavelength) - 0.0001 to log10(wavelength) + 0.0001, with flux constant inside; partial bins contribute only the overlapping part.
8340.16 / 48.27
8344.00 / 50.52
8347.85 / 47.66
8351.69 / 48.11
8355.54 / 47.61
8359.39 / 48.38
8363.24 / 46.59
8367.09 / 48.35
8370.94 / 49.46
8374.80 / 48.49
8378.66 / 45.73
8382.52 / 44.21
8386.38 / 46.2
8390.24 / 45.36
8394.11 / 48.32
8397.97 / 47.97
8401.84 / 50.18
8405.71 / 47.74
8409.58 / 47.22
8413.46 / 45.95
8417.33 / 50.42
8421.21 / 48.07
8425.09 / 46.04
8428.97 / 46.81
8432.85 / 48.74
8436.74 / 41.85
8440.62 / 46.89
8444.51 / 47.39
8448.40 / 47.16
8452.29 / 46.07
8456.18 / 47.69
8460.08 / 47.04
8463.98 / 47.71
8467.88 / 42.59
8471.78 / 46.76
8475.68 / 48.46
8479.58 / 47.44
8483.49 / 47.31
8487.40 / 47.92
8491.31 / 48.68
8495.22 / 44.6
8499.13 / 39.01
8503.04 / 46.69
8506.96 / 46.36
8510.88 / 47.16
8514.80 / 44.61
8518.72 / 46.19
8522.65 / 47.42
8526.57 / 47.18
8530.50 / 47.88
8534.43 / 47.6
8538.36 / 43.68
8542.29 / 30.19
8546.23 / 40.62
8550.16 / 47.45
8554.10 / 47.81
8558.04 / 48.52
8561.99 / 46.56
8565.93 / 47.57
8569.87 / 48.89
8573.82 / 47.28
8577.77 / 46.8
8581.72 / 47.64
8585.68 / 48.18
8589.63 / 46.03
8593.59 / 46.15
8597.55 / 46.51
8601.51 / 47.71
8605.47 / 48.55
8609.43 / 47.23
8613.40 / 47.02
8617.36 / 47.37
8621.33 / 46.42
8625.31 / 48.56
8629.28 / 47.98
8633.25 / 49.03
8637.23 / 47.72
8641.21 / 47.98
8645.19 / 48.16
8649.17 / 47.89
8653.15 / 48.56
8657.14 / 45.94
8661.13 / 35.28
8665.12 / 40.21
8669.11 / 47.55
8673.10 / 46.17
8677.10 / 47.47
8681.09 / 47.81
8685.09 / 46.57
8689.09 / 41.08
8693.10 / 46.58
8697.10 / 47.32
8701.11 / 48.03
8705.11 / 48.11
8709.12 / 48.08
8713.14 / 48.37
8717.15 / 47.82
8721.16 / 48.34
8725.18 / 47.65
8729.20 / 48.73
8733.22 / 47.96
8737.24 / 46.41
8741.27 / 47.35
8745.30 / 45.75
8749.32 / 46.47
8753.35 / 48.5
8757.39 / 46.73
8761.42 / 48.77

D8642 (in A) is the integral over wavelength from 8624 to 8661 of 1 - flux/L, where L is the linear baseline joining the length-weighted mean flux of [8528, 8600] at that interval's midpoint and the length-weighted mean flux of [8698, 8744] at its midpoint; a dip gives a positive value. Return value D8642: -0.4 A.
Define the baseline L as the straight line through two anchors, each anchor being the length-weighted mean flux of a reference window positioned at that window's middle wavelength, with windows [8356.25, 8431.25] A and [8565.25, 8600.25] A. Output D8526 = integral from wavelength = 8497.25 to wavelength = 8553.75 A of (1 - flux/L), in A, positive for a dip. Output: 3.30 A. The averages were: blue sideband 47.5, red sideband 47.2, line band 44.5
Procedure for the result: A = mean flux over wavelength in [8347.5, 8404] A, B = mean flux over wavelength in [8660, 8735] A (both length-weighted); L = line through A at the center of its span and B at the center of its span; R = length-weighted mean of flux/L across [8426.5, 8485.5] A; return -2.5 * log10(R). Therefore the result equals 0.013 mag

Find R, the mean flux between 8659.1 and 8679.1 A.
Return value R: 43.4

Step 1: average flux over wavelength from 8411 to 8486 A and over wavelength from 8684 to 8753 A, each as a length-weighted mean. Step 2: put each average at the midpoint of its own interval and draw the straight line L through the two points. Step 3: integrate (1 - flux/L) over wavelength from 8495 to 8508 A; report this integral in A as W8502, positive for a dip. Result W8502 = 0.8 A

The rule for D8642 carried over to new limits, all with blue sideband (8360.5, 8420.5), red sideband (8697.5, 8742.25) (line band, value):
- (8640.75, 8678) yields 1.91 A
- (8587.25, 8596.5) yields 0.29 A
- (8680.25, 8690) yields 0.52 A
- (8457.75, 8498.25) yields 0.81 A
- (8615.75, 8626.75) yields 0.09 A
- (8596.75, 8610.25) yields 0.04 A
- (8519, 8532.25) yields 0.09 A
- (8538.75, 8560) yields 2.10 A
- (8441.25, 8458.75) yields 0.19 A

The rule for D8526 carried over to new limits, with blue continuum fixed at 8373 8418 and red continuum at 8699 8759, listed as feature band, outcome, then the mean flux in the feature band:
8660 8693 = 2.2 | 44.4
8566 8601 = 0.2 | 47.2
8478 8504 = 0.8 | 45.9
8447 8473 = 0.5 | 46.4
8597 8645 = -0.2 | 47.7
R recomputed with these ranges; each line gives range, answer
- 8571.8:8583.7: 47.2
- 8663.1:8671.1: 43.9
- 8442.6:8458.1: 47.1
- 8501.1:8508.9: 46.5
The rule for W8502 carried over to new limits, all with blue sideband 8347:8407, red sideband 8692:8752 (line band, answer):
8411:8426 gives -0.1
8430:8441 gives 0.4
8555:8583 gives 0.0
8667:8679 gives 0.1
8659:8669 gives 1.7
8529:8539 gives 0.2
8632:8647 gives -0.2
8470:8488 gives 0.0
